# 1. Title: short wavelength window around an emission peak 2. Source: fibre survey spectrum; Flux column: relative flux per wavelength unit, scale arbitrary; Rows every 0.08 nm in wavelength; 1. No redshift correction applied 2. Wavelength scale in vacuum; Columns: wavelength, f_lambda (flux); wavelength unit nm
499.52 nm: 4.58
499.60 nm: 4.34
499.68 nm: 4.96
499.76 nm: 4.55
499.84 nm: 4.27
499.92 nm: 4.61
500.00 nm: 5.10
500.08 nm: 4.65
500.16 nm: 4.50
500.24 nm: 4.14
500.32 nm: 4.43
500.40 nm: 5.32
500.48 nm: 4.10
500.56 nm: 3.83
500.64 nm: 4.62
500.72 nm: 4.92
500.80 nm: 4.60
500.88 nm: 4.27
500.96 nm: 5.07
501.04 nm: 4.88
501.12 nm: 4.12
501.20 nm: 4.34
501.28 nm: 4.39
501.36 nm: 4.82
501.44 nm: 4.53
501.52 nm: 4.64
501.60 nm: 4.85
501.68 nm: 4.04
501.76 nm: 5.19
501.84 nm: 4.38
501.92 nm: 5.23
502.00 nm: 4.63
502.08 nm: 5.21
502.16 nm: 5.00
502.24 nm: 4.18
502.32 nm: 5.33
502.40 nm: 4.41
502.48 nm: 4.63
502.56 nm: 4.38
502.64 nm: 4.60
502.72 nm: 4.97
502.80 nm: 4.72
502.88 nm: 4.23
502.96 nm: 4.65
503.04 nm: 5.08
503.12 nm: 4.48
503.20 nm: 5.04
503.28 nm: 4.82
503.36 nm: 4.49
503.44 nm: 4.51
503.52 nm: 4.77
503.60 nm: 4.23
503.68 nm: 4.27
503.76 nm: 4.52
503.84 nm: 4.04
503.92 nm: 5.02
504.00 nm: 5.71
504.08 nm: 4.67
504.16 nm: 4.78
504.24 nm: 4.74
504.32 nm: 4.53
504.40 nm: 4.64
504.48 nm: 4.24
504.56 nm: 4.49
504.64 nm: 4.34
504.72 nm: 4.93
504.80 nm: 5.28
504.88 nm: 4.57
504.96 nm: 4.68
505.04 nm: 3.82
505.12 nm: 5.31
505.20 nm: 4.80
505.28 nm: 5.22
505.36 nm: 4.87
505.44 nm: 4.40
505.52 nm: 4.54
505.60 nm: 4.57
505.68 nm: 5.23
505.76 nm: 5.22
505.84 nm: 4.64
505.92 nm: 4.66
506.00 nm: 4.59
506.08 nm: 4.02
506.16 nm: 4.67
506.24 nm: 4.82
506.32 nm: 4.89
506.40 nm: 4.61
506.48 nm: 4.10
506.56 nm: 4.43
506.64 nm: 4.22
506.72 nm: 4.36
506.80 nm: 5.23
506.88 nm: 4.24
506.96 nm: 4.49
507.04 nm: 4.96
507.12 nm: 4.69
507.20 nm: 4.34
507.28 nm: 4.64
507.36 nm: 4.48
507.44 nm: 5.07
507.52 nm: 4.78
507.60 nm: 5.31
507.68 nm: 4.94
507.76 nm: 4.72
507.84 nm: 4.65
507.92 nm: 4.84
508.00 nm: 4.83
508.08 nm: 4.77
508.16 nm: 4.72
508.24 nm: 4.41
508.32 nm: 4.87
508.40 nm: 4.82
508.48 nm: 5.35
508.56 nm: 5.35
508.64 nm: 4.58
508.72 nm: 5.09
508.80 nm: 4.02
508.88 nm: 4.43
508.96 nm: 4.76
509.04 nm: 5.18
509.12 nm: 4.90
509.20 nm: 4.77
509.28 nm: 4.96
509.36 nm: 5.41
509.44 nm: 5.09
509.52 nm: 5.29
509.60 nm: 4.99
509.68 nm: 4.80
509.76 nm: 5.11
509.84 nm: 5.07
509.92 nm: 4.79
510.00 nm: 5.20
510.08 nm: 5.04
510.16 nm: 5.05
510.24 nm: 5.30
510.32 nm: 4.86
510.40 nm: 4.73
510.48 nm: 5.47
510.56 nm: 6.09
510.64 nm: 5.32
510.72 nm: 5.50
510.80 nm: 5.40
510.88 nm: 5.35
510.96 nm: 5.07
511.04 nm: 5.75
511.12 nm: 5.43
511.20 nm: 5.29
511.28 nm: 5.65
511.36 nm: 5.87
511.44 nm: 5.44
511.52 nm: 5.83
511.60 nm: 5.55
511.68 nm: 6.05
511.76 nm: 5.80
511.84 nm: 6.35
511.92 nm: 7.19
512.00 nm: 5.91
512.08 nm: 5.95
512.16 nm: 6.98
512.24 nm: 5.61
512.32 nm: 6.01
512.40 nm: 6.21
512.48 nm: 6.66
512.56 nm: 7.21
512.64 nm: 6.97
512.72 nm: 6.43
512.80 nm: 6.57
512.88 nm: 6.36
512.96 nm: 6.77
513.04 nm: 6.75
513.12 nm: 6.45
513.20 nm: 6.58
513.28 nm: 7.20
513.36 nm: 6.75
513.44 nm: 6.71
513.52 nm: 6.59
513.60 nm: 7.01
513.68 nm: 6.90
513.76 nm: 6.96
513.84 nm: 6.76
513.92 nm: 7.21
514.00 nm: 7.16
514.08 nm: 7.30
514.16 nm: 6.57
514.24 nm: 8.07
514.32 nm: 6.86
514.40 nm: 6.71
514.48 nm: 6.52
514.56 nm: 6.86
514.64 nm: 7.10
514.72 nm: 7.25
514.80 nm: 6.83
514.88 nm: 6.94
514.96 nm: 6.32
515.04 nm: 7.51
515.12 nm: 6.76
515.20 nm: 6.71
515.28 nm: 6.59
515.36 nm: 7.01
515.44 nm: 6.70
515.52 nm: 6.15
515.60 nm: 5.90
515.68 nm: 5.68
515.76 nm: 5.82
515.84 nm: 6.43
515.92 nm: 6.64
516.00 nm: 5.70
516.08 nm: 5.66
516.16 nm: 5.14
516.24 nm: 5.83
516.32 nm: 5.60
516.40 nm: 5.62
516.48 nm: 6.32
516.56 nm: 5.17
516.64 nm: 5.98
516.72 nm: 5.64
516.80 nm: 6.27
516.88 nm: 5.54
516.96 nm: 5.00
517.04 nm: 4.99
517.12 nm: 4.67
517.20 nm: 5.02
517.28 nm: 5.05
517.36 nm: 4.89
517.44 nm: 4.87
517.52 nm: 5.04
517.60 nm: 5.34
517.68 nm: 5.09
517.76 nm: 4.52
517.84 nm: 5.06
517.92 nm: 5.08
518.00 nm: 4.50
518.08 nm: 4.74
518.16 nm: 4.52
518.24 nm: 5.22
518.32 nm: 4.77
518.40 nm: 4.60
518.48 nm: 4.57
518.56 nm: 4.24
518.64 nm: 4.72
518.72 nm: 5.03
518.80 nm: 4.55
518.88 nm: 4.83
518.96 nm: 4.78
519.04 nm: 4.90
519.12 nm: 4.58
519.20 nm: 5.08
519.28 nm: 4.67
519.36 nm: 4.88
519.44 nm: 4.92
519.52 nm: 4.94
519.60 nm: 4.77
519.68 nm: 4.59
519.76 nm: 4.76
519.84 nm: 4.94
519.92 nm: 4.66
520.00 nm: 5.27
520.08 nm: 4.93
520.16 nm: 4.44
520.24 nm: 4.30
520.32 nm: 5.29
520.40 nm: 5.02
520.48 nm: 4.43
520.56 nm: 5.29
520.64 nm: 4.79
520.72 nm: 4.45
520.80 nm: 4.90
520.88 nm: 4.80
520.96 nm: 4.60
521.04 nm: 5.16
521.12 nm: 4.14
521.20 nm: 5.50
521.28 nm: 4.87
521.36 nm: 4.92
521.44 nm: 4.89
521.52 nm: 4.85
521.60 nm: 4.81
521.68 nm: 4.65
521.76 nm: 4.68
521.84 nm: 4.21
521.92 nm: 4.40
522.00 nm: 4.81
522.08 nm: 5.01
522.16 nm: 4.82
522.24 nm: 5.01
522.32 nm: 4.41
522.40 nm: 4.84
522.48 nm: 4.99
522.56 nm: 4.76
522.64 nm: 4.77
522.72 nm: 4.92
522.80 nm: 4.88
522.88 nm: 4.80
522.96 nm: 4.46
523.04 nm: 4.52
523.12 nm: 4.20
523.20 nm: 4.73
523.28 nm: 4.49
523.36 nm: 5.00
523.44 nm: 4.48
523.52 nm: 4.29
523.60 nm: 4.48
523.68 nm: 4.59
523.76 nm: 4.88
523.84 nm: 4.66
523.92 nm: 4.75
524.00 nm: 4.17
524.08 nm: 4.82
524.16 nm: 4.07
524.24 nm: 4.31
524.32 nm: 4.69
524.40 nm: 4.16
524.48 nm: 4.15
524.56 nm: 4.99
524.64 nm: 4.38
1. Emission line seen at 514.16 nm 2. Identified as Mg II 2798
